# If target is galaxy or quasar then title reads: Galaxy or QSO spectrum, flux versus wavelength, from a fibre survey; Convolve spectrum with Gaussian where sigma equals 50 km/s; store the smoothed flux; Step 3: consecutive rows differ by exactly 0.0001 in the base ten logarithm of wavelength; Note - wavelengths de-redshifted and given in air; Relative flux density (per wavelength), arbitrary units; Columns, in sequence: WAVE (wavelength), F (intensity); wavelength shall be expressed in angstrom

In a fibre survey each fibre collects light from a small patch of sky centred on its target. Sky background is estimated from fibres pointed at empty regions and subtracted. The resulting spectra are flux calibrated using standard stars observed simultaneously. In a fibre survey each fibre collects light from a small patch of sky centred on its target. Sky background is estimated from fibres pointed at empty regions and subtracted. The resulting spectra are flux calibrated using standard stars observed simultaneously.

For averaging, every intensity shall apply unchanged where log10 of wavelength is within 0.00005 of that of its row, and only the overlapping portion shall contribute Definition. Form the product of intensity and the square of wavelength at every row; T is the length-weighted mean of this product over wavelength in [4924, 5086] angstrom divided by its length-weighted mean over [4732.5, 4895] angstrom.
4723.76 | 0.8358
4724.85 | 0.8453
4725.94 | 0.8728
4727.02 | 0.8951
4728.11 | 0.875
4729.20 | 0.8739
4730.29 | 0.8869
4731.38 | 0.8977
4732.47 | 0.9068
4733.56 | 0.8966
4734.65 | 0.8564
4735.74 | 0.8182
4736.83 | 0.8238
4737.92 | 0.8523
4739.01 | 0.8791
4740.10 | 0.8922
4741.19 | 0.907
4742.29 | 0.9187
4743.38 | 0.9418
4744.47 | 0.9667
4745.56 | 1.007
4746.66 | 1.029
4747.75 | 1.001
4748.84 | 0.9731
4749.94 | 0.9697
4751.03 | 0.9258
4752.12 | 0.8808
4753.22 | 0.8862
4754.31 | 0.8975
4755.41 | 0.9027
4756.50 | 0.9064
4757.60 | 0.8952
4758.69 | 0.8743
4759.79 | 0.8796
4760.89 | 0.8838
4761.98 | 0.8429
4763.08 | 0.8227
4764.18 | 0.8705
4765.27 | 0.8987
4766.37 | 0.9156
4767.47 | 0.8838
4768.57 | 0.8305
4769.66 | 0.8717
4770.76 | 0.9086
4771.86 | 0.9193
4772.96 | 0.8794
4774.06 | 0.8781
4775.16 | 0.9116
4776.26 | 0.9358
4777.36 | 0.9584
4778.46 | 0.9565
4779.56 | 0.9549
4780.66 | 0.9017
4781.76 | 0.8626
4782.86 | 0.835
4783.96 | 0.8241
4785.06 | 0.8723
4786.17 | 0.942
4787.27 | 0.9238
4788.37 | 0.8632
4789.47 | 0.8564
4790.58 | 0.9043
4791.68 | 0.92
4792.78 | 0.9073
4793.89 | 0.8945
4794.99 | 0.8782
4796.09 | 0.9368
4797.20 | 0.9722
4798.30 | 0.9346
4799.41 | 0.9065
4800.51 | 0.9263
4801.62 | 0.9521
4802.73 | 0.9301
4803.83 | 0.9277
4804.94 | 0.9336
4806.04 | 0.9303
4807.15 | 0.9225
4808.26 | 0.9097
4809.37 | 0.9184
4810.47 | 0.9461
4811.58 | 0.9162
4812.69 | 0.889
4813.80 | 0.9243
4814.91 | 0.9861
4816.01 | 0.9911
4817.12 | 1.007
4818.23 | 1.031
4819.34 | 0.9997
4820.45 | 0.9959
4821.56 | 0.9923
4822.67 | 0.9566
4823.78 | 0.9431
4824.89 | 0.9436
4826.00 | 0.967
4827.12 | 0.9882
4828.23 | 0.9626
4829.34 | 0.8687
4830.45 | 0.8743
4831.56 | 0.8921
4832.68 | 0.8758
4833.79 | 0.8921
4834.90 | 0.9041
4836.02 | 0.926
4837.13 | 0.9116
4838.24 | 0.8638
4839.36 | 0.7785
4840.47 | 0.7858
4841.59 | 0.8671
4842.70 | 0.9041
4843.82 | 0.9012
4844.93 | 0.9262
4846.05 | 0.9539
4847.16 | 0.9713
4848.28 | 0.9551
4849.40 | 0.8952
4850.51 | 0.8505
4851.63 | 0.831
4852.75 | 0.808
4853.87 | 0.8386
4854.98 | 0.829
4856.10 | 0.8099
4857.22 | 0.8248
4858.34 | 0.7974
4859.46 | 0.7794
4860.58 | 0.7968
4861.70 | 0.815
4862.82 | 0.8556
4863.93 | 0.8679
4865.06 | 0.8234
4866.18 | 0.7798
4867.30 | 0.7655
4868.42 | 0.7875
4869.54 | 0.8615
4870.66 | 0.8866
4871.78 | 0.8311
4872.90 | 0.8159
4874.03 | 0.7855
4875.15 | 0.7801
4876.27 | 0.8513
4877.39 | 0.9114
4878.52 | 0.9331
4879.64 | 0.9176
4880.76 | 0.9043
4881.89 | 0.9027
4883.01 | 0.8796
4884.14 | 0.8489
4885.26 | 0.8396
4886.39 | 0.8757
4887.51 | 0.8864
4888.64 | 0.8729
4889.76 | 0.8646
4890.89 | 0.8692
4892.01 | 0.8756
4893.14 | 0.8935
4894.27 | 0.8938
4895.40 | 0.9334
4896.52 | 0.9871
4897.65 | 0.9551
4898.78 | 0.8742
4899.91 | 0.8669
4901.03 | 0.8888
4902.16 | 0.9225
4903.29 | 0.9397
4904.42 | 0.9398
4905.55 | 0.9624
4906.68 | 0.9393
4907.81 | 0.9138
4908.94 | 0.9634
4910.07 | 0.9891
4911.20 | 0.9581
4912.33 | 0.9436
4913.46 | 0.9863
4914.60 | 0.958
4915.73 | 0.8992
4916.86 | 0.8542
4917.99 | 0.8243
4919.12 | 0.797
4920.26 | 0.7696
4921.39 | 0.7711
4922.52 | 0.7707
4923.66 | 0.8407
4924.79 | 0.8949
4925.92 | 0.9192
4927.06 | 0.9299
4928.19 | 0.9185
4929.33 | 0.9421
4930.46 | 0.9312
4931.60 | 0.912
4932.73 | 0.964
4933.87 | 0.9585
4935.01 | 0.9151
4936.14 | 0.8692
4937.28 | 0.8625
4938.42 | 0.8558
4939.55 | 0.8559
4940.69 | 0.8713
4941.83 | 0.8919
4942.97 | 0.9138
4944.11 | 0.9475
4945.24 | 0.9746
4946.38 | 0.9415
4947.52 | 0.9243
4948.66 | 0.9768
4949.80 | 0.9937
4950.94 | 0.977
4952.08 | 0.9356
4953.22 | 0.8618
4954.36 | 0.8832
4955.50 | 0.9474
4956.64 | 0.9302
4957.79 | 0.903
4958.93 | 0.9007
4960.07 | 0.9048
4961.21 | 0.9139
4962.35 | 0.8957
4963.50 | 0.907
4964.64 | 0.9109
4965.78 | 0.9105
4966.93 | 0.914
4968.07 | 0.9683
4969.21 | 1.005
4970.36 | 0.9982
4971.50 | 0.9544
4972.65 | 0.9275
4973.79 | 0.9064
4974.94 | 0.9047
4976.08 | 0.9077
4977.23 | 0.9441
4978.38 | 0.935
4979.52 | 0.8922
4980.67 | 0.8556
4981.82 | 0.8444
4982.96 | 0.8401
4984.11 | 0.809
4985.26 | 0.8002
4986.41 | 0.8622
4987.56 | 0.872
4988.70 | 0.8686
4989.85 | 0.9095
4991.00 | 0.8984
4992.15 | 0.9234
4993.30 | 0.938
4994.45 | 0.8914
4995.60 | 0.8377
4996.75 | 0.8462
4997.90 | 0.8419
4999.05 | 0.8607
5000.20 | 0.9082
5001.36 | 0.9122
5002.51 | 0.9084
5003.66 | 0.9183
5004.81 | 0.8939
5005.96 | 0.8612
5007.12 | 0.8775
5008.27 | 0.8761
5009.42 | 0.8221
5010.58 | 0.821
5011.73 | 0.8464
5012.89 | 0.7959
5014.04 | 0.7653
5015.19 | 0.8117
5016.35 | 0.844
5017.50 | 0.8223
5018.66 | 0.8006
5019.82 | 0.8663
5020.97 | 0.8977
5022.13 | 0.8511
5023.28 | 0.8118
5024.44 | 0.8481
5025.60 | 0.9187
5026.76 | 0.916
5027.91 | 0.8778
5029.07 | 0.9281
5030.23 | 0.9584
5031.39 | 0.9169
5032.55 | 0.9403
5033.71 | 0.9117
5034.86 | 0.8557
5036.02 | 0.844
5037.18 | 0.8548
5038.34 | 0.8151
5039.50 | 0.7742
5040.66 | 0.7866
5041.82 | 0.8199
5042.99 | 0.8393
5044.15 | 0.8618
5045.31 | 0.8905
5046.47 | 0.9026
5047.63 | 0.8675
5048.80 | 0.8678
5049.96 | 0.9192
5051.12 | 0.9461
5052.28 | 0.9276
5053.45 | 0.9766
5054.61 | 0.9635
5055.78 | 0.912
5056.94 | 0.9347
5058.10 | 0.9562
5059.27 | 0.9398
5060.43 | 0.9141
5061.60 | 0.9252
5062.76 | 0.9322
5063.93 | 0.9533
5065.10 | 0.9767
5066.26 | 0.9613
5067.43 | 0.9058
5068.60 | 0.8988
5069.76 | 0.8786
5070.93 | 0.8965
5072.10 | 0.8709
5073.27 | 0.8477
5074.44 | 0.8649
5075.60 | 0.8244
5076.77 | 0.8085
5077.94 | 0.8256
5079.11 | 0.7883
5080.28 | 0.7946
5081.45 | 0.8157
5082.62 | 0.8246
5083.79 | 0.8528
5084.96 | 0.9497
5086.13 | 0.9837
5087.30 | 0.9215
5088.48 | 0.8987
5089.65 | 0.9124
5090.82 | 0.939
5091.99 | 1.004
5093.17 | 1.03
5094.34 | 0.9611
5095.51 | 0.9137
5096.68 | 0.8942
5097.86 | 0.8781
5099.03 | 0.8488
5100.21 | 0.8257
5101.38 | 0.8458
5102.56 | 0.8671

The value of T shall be 1.1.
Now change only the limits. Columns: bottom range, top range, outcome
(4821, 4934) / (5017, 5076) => 1.08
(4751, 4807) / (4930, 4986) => 1.09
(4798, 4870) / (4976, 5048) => 1.04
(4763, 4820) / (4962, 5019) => 1.04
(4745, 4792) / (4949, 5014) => 1.08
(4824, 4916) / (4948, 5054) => 1.06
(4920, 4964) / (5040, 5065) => 1.05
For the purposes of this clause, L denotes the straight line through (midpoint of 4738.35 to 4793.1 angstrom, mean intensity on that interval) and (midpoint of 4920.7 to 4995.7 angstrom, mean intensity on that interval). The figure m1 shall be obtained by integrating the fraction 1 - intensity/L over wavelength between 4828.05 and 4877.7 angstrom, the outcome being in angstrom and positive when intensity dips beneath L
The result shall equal 2.8 angstrom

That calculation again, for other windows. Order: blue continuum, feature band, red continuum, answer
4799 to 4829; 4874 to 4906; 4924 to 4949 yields 1.2 angstrom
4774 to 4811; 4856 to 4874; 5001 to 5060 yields 1.7 angstrom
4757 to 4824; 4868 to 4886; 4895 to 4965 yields 1.1 angstrom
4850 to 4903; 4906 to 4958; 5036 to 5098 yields -2.4 angstrom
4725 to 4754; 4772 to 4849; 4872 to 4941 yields -1.5 angstrom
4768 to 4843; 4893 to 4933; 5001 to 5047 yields -0.8 angstrom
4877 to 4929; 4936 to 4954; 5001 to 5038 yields -0.6 angstrom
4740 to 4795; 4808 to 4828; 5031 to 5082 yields -1.3 angstrom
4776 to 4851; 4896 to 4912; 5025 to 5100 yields -0.4 angstrom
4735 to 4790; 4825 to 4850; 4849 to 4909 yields -0.7 angstrom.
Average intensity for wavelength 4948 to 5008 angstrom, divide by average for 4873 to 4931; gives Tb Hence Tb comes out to 1.0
